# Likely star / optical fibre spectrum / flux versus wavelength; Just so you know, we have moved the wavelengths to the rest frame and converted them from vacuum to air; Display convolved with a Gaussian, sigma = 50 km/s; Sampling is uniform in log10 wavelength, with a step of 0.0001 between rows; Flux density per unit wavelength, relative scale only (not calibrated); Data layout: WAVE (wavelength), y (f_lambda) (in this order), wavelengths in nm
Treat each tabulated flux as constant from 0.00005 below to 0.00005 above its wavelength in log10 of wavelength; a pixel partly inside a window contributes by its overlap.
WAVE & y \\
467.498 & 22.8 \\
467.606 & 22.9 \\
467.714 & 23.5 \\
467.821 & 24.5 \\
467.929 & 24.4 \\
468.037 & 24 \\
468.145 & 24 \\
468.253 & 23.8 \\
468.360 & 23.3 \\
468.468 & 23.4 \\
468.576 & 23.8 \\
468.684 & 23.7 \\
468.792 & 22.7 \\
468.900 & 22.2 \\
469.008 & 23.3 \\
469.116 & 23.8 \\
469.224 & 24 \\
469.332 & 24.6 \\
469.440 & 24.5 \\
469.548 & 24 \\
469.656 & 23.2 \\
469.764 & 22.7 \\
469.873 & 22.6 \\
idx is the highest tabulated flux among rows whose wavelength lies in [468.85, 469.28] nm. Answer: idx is 24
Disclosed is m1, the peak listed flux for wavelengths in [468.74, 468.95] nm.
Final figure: 22.7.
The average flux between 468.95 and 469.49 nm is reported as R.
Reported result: 24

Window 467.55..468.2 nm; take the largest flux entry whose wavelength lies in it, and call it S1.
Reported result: 24.5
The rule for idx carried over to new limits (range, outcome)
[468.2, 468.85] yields 23.8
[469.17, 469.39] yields 24.6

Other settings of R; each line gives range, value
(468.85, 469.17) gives 23.1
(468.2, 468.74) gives 23.6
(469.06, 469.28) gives 23.9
